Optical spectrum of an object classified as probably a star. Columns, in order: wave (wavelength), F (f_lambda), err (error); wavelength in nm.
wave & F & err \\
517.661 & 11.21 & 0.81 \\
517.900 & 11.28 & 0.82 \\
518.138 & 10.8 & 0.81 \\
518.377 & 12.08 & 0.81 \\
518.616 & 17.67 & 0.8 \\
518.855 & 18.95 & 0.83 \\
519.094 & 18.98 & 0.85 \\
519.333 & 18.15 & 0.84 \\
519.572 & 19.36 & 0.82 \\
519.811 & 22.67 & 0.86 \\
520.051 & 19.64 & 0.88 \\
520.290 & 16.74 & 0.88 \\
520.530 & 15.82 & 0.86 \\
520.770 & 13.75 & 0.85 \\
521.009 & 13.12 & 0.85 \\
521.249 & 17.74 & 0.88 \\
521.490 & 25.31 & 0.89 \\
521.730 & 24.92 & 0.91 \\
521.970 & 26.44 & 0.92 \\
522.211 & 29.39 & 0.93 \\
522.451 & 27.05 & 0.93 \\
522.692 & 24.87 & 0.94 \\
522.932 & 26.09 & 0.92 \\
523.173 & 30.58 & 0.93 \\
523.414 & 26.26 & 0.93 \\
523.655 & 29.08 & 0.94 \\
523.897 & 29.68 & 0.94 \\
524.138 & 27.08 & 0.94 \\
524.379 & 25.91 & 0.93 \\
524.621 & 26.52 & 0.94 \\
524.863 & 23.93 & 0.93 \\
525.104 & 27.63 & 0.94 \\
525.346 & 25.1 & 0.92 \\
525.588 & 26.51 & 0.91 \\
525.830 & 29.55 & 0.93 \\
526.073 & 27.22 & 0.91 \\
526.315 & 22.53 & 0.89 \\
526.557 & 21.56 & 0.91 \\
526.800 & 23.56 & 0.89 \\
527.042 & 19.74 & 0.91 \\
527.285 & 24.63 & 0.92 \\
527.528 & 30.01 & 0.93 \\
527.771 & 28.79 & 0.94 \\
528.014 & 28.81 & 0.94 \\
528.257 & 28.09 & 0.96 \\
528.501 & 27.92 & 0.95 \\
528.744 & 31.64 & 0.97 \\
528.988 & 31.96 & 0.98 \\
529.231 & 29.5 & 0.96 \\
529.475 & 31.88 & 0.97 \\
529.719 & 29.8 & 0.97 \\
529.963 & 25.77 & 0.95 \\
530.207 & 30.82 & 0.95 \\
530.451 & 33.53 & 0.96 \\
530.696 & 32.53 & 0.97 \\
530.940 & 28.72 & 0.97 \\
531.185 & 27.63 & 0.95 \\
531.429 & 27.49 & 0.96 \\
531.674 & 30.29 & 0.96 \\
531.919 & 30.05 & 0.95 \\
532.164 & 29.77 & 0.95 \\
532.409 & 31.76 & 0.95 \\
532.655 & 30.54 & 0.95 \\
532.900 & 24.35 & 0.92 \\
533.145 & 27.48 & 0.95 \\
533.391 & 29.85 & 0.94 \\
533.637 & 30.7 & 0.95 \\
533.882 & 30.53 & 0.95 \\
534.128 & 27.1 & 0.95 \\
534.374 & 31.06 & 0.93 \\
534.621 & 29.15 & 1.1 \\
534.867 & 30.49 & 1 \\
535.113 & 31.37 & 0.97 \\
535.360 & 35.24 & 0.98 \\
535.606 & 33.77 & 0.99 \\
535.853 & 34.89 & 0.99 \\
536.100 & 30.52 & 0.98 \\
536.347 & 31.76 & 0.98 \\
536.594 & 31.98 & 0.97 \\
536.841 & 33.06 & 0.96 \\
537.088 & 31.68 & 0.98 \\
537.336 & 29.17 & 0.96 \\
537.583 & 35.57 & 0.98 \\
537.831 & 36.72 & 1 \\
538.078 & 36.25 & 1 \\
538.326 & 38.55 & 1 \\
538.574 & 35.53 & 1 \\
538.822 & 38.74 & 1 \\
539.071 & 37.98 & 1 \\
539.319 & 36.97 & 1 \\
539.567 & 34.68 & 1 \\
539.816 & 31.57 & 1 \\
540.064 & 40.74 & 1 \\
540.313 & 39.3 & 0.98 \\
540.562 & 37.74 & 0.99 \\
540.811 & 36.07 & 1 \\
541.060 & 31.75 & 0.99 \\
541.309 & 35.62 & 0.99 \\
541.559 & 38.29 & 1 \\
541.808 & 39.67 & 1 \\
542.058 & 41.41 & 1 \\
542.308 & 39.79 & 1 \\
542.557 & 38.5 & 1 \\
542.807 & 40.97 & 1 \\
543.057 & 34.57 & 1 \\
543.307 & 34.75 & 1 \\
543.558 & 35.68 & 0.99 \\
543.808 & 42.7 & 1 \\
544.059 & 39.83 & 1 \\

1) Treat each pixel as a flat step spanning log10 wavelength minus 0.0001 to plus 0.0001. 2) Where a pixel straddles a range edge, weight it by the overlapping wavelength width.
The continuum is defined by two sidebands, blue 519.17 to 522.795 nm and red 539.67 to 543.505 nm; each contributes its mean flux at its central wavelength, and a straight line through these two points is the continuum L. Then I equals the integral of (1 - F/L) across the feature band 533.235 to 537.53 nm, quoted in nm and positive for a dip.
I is 0.14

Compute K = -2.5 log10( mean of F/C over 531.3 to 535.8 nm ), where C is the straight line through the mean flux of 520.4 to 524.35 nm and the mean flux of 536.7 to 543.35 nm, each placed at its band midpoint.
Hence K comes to 0.07 mag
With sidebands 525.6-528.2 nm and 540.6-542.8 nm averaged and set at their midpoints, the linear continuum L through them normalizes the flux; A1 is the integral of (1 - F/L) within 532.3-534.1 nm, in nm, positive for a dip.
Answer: 0.10 nm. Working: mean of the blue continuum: 25.7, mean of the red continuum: 37.8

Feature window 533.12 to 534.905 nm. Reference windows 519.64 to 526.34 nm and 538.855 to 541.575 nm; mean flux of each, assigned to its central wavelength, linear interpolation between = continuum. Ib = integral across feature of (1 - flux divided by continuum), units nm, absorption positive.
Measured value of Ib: 0.14 nm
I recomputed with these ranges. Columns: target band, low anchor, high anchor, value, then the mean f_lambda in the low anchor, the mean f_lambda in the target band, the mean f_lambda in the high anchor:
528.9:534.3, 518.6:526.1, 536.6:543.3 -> 0.11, 23.5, 29.6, 36.5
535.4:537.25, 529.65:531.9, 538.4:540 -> 0.07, 29.6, 32.6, 36.2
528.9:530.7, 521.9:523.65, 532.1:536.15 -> -0.08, 27.4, 30.6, 30.5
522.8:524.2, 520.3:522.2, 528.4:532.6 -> -0.36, 20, 28.1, 30.1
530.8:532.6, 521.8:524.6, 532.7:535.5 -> -0.01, 27.4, 29.5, 29.8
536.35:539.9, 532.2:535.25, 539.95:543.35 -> -0.07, 29.6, 34.8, 37.9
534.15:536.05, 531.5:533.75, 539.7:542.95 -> -0.01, 29.4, 31.9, 37.8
